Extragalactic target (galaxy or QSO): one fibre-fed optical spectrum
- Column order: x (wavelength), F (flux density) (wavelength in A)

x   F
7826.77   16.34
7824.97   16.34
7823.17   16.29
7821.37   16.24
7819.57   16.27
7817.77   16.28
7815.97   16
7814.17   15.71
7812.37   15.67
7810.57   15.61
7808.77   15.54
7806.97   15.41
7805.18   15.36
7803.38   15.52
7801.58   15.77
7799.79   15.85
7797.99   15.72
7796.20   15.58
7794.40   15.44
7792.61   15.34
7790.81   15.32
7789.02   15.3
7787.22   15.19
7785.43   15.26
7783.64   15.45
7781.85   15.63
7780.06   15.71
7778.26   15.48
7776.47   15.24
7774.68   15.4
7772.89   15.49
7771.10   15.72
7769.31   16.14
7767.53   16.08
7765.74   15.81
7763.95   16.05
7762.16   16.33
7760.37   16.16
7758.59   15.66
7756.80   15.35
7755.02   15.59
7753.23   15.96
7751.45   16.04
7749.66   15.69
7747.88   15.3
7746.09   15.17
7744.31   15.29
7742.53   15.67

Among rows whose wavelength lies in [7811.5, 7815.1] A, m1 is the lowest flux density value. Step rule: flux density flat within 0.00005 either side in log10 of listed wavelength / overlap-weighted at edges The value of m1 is 15.67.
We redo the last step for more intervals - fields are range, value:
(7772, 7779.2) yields 15.24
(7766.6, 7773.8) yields 15.49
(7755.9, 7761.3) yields 15.35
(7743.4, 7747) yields 15.17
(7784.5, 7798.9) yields 15.19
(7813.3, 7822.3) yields 15.71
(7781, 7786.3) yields 15.26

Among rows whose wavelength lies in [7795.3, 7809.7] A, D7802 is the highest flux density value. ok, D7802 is 15.85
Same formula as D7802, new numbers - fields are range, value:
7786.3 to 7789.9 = 15.3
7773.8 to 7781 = 15.71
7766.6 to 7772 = 16.14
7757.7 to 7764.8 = 16.33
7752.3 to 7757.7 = 15.96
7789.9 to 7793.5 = 15.34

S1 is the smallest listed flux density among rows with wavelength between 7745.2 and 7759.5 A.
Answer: 15.17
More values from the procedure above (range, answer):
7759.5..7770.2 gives 15.81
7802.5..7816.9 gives 15.36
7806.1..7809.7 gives 15.41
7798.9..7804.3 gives 15.52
